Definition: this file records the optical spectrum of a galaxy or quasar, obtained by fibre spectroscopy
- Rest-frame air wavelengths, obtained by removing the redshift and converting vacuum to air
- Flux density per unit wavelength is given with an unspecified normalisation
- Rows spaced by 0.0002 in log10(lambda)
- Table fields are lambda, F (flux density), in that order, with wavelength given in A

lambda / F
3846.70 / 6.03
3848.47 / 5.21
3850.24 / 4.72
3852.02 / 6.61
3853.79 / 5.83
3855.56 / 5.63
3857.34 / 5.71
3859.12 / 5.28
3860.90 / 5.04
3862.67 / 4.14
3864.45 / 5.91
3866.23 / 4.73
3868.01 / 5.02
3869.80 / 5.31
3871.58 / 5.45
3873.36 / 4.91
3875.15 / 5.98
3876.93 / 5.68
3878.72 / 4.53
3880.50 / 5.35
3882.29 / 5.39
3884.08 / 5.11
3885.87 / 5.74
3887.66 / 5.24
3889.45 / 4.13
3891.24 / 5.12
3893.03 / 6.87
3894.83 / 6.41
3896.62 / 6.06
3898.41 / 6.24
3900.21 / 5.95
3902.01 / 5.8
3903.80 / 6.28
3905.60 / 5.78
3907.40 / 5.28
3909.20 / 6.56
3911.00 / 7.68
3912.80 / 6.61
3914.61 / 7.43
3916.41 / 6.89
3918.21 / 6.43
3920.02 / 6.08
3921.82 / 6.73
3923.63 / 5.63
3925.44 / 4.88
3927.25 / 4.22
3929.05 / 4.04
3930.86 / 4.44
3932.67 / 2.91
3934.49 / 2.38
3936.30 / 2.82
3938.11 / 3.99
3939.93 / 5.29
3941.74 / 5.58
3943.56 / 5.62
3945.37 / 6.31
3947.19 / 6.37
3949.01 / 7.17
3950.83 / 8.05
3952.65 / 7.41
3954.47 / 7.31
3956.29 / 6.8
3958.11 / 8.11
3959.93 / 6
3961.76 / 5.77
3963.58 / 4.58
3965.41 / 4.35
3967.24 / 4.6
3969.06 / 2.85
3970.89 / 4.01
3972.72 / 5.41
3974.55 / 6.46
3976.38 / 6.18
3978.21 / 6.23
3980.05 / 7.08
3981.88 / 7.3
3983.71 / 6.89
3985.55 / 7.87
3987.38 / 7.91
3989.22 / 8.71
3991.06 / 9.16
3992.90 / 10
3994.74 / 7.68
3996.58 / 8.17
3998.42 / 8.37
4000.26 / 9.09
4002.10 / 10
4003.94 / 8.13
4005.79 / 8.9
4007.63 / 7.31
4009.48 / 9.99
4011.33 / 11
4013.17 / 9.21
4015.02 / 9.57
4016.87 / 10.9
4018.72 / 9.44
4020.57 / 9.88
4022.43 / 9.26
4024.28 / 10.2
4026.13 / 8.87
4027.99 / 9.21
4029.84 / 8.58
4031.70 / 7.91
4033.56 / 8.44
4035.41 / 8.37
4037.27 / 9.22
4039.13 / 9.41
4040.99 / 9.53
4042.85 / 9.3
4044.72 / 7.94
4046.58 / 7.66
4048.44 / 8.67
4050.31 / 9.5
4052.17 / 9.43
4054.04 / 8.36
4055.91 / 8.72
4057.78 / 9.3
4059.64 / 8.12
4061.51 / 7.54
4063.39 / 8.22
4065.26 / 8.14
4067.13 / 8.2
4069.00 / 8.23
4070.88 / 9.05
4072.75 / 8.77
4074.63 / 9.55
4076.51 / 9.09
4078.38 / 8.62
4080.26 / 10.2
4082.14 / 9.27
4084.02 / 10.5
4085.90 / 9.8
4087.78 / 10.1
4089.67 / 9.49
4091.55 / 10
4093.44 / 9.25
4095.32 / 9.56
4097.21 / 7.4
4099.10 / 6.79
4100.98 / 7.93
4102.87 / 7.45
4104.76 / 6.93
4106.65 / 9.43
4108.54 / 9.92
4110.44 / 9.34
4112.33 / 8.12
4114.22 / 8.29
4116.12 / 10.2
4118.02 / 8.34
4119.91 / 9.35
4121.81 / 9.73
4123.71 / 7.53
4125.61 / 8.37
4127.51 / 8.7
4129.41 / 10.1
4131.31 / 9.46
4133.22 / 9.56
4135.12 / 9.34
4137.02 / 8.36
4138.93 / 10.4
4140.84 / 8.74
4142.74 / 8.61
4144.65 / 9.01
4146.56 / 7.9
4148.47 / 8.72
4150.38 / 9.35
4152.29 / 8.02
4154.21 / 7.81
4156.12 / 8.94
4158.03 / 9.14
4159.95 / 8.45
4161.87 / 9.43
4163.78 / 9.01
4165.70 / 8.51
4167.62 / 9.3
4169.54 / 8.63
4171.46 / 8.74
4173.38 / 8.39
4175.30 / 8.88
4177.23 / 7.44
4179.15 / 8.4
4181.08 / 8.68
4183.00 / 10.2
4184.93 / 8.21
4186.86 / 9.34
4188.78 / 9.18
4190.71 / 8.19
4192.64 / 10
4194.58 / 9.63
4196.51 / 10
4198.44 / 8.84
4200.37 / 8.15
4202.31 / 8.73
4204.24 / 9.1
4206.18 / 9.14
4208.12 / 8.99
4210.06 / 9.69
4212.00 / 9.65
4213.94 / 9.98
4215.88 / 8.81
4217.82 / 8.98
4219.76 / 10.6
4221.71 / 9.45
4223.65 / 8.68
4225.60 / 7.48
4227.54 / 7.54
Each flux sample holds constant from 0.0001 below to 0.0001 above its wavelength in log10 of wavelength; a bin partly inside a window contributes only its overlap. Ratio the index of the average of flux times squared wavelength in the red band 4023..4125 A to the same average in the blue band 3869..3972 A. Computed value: 1.71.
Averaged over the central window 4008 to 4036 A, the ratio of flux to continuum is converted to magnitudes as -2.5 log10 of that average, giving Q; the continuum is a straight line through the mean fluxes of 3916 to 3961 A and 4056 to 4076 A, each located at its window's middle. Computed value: -0.24 mag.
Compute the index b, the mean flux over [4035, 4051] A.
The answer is 8.85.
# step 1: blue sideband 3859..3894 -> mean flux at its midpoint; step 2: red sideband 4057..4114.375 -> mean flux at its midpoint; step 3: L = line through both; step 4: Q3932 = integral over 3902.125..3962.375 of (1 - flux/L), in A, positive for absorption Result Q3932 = 3.33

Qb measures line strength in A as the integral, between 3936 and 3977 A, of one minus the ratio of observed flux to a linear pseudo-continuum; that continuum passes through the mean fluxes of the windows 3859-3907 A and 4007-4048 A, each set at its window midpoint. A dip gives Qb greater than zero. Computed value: 8.9 A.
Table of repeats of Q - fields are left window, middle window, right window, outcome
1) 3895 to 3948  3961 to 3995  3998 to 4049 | 0.17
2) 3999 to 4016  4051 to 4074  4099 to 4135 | 0.06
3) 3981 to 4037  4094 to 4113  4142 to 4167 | 0.06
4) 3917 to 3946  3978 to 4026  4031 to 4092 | -0.24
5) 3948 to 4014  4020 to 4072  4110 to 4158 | -0.10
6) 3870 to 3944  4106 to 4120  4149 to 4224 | -0.13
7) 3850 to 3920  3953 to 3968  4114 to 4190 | 0.10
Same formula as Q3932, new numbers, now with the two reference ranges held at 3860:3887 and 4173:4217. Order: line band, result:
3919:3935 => 3.24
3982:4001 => -4.91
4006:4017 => -4.27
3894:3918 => -3.32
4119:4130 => -0.97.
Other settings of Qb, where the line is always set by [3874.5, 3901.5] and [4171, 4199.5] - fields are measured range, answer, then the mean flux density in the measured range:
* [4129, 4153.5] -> -1.6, 9.01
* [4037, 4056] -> -3.9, 8.88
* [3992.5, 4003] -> -3.1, 8.83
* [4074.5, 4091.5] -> -4.1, 9.65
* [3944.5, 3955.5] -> -1.4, 7.1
